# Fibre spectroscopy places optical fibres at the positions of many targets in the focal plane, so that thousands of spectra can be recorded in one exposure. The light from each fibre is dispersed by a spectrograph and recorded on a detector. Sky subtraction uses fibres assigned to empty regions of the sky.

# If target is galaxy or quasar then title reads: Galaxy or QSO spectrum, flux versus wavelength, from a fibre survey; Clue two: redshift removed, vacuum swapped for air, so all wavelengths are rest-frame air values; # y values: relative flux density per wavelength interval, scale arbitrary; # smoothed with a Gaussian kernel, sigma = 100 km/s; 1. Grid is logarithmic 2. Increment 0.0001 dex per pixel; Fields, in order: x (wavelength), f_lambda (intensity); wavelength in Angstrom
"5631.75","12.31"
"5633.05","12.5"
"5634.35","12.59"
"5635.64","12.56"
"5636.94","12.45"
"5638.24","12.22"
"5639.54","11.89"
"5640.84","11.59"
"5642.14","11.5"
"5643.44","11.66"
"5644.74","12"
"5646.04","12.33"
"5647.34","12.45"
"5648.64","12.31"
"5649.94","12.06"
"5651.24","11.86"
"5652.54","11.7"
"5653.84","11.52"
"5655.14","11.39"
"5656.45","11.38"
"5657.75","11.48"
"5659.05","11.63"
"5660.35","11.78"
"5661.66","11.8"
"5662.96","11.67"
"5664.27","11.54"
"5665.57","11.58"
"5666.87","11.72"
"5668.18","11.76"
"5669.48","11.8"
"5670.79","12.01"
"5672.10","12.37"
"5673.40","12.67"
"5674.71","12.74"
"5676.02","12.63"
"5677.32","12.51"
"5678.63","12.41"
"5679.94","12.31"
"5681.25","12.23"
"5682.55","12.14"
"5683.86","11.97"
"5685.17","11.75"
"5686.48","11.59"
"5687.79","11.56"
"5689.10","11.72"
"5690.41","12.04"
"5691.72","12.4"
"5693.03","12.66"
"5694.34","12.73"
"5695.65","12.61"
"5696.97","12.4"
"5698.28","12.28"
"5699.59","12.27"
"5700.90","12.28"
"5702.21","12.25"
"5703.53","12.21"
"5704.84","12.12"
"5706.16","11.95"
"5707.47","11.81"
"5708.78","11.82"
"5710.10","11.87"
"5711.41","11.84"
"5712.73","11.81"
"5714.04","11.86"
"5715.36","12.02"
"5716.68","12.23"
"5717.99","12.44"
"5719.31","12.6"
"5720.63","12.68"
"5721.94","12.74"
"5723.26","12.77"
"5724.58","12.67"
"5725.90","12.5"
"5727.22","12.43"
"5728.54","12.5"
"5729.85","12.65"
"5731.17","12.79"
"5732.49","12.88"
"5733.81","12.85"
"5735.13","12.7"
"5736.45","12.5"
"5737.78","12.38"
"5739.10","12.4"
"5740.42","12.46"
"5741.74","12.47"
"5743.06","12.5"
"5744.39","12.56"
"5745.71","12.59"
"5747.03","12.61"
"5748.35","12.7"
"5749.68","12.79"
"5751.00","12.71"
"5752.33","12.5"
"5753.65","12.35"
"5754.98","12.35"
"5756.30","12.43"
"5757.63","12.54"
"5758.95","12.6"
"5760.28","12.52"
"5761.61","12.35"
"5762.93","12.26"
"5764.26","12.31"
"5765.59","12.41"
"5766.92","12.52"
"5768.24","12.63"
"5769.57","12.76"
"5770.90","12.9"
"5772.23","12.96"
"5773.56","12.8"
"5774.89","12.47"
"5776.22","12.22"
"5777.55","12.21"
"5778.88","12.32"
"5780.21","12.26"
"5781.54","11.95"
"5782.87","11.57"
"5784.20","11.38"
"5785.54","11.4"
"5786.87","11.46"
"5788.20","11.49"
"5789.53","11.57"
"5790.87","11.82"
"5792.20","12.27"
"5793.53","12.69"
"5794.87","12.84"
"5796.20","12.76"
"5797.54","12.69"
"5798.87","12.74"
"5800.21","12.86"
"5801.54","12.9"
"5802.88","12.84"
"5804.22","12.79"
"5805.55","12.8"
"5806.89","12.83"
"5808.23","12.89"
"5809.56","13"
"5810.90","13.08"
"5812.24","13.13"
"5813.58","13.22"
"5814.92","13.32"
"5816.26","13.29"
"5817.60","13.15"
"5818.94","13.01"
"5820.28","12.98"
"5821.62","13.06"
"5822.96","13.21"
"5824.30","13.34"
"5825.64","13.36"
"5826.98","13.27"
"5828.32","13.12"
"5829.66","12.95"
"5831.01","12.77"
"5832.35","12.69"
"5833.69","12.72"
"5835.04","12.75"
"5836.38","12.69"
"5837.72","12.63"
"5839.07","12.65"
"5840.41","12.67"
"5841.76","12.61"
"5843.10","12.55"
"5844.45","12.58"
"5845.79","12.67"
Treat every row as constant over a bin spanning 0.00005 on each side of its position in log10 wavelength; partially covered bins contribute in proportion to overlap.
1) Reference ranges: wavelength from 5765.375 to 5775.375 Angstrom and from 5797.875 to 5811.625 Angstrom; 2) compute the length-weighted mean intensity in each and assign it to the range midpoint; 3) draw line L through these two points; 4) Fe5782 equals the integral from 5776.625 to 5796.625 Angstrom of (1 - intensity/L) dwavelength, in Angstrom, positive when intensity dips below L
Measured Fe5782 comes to 1.2 Angstrom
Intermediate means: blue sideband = 12.7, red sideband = 12.9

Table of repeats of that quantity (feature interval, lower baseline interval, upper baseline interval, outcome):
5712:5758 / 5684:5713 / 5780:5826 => -0.9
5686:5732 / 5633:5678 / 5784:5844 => -0.1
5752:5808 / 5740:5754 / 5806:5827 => 1.9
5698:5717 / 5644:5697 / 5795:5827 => 0.4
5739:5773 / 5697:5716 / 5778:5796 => -1.6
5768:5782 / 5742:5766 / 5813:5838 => 0.2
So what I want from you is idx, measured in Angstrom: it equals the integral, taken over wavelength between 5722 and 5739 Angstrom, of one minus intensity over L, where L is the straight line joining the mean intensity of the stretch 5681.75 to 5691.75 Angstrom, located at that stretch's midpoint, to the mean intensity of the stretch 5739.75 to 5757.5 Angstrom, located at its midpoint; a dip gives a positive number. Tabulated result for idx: -0.39 Angstrom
